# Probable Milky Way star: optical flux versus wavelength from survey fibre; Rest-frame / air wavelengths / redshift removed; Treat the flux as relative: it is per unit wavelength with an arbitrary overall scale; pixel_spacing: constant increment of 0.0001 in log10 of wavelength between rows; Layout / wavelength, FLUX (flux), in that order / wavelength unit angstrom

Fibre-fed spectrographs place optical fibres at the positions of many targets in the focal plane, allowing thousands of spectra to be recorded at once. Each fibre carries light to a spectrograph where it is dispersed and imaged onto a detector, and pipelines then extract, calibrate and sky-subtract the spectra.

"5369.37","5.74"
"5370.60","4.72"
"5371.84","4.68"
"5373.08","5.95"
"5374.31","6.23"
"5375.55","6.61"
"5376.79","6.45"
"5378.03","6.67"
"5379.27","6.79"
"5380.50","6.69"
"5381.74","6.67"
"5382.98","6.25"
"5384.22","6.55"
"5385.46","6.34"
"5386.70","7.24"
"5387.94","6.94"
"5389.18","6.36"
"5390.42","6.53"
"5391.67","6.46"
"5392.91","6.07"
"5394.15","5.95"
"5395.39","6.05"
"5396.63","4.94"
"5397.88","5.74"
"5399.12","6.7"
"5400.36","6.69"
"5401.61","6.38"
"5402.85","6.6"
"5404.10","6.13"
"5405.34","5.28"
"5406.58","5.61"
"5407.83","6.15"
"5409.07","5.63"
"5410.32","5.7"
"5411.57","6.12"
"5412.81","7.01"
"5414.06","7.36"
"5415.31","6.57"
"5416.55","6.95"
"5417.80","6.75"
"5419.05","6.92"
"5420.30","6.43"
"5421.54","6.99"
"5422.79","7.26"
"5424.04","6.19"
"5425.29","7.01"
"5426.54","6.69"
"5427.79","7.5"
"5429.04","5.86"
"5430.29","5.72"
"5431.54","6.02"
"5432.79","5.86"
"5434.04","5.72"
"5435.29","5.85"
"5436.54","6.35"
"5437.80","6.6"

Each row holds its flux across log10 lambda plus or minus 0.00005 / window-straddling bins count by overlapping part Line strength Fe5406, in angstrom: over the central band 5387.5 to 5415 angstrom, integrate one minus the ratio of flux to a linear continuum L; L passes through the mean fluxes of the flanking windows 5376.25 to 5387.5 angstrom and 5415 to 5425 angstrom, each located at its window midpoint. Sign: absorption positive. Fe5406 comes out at 2.1 angstrom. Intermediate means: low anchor 6.64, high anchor 6.77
